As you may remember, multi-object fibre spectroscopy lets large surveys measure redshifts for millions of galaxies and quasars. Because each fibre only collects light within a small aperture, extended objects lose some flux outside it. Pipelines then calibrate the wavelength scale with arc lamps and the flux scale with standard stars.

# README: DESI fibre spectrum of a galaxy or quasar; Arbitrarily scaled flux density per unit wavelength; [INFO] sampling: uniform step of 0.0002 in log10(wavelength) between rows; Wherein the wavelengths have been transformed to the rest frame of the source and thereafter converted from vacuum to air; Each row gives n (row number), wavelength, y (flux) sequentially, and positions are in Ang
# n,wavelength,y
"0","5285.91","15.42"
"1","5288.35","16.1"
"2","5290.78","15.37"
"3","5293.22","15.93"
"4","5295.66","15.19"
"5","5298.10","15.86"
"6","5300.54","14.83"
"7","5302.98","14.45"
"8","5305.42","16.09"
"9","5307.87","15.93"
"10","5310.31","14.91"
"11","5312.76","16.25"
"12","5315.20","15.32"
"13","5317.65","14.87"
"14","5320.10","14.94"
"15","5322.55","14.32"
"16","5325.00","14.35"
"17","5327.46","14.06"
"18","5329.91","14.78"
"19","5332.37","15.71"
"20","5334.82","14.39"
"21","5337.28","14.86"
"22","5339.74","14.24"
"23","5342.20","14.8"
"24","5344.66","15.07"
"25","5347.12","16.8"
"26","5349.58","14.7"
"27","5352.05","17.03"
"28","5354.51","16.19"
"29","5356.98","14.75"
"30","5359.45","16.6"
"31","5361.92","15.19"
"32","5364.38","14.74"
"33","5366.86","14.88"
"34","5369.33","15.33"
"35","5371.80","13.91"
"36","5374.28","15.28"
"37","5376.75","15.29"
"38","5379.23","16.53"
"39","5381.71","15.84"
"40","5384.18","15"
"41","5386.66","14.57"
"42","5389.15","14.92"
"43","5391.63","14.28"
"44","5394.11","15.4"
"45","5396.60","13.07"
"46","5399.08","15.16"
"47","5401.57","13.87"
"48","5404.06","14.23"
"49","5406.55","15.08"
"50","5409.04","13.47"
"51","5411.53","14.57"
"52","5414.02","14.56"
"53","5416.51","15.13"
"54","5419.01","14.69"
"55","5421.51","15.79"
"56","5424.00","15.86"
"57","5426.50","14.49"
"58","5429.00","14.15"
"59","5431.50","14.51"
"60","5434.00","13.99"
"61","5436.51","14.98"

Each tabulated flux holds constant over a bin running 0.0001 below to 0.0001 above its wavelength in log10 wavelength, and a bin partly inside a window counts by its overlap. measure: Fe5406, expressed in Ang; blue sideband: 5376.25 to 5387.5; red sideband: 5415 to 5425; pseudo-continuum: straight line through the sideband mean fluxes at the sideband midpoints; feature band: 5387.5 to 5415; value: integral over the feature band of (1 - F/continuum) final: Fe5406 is 1.8 Ang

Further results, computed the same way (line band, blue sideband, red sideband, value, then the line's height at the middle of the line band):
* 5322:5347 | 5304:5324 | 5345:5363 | 1.3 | 15.6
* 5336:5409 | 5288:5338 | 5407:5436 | -0.8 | 14.9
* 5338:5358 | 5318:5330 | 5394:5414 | -1.4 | 14.4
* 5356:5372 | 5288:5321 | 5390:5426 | -0.2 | 15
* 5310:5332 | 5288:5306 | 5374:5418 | 0.5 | 15.3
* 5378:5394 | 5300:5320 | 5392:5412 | -0.8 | 14.5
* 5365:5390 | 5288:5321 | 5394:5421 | -0.7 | 14.7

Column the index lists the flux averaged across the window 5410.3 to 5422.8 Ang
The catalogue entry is 15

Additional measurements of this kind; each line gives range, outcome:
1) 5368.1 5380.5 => 15.3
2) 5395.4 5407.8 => 14.3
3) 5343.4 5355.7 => 16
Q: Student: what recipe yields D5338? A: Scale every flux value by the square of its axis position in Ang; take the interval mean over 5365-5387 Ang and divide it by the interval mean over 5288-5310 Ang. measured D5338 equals 1.0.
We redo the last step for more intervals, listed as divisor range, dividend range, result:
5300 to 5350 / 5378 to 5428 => 1.01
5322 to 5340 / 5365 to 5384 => 1.06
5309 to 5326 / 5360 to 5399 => 1.02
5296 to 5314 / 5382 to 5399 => 0.98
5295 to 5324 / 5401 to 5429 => 1.00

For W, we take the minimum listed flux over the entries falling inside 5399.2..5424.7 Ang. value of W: 13.47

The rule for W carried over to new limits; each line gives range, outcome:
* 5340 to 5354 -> 14.7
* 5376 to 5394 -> 14.28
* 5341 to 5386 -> 13.91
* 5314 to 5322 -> 14.87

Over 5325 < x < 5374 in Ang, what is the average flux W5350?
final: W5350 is 15.1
